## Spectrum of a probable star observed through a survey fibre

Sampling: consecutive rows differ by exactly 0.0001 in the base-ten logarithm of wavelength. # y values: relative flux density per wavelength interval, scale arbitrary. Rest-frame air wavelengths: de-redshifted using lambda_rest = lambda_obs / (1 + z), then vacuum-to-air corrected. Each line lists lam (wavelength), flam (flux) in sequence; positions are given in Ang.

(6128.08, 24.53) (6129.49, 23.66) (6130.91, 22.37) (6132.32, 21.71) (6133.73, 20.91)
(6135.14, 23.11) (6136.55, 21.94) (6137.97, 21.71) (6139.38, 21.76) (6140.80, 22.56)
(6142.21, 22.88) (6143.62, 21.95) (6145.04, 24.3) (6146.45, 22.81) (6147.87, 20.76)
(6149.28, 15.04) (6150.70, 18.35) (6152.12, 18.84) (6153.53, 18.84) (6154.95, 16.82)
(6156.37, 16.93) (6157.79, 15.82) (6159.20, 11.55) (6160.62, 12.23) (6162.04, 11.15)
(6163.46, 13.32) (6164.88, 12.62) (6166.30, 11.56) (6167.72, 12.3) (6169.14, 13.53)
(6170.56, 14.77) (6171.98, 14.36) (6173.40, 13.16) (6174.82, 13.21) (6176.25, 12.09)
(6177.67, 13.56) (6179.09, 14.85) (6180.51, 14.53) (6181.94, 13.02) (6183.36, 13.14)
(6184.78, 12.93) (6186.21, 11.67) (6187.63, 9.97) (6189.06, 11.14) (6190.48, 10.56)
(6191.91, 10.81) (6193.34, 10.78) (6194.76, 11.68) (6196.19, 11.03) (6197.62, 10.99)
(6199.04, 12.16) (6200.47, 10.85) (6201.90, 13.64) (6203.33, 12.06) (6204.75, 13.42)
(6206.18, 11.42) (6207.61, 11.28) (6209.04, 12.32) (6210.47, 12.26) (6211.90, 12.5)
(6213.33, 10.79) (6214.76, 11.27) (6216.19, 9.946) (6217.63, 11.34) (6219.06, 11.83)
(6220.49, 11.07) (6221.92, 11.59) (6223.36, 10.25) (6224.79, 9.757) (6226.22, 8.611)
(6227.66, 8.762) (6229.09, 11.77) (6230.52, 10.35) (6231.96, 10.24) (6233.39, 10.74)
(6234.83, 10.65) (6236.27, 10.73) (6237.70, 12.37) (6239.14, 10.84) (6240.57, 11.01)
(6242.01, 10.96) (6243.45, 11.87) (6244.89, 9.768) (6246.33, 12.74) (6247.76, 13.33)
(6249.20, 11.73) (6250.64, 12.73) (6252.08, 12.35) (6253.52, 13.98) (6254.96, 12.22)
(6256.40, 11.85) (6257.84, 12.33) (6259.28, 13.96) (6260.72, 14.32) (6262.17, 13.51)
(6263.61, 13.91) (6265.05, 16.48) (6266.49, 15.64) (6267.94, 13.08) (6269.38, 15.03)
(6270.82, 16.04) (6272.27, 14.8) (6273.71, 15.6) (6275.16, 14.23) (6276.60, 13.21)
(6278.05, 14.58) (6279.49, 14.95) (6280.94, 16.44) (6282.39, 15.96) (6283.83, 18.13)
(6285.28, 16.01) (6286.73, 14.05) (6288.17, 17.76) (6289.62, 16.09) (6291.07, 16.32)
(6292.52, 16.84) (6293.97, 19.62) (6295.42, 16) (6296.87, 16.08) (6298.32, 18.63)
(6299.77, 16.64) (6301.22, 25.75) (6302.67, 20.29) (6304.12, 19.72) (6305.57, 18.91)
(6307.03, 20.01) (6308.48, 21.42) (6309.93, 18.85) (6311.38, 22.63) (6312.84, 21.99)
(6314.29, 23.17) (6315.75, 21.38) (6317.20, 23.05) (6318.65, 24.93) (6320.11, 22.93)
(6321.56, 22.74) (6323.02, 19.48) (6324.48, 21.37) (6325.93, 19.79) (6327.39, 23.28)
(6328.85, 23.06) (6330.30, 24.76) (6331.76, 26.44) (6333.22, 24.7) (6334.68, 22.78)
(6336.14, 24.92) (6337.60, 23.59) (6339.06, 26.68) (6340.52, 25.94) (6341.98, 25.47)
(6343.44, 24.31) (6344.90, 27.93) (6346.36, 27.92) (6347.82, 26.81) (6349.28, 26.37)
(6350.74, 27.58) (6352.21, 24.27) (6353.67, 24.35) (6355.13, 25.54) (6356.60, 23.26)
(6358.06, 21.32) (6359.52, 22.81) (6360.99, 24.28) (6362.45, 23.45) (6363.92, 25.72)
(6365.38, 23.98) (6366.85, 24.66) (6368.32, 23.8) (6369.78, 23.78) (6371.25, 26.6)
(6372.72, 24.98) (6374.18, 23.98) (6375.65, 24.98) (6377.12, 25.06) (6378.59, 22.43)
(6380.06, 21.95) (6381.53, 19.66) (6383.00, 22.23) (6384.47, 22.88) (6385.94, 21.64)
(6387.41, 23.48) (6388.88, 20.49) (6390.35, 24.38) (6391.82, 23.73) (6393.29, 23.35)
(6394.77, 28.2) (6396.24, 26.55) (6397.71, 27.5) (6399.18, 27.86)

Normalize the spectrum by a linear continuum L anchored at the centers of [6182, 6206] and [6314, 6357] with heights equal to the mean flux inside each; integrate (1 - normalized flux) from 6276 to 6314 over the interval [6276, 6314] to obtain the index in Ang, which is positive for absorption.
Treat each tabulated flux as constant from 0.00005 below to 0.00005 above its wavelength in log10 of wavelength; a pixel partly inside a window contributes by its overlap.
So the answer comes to 5.0 Ang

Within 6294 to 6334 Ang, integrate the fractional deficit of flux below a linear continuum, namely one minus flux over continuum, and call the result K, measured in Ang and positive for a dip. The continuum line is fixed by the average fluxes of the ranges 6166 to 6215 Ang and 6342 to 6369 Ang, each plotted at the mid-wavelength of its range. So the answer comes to 0.7 Ang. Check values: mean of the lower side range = 12.3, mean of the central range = 21.4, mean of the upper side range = 24.9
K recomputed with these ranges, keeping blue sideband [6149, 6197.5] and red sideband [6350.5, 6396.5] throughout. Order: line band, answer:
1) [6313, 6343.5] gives -2.9 Ang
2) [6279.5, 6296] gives 2.4 Ang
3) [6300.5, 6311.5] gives -0.3 Ang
